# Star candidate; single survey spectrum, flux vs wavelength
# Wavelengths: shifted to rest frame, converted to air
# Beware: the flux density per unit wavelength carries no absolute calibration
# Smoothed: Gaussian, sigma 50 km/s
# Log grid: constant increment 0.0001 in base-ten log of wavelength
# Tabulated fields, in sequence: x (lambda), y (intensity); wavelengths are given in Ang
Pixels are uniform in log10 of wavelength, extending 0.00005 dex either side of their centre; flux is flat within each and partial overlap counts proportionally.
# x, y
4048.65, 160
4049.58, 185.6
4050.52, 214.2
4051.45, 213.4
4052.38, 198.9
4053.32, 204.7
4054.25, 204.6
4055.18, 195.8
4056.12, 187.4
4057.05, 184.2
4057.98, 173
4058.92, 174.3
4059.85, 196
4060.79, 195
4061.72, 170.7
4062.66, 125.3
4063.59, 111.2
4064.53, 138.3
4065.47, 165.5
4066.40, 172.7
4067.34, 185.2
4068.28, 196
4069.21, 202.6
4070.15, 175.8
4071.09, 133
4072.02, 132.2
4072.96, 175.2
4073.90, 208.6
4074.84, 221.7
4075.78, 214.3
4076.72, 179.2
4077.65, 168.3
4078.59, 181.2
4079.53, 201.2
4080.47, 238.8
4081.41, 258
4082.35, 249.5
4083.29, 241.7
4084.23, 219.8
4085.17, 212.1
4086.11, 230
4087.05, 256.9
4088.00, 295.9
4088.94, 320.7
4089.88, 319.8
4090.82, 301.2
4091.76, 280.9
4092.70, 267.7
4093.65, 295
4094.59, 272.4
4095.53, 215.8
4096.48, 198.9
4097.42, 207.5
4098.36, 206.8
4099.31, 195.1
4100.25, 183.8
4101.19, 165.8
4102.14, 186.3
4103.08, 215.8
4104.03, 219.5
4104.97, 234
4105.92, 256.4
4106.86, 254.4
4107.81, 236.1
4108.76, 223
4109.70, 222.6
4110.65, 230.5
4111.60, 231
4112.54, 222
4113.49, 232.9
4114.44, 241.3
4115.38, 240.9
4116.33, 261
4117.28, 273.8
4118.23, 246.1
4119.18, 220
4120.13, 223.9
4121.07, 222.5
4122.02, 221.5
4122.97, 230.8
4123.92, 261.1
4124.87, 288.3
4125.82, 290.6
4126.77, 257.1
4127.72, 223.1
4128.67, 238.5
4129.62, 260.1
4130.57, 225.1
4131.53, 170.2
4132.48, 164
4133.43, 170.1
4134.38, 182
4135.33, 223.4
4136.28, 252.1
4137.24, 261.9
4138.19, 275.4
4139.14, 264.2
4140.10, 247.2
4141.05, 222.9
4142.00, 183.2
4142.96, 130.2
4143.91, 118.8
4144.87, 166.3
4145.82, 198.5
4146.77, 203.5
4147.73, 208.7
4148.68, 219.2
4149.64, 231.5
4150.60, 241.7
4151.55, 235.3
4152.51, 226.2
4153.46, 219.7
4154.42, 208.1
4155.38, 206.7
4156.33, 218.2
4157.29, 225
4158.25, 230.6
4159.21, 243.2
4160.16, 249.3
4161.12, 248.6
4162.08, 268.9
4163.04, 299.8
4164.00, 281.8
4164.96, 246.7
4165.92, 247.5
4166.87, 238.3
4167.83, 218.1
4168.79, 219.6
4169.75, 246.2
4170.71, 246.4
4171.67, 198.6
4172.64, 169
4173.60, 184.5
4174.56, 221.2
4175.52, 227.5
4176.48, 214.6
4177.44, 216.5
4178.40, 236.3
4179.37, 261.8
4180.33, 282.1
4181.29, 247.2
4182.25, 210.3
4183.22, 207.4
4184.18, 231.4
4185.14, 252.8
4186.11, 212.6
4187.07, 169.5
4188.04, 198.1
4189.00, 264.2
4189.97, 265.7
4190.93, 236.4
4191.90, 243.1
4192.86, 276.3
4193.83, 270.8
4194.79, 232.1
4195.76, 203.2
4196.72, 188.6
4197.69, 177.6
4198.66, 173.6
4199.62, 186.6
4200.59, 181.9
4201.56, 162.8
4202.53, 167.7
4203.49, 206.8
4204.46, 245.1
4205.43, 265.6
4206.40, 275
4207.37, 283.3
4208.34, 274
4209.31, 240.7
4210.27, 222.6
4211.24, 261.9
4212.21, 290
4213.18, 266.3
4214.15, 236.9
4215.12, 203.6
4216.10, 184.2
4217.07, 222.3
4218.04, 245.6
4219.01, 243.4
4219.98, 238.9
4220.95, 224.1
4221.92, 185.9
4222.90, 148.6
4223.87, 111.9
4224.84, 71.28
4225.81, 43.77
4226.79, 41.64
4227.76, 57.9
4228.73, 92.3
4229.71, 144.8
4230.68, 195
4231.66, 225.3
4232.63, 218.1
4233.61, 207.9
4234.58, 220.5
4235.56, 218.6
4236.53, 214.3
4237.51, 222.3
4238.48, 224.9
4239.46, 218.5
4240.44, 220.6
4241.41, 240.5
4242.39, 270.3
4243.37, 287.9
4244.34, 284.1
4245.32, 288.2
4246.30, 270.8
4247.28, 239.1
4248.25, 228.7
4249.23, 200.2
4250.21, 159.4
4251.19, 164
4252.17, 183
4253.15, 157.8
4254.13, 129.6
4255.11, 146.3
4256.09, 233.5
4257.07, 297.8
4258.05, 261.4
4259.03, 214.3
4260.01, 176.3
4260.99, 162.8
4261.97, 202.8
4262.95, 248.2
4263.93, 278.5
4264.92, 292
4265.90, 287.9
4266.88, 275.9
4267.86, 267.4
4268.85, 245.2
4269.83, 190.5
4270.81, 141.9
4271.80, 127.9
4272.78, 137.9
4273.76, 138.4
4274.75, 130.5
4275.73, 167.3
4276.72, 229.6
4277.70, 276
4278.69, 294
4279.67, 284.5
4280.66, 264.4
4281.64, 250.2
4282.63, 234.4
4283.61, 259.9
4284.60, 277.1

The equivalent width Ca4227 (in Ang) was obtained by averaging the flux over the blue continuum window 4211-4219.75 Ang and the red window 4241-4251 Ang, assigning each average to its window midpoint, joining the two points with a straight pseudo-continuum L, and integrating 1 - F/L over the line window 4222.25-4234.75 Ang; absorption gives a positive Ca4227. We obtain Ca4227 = 5.49 Ang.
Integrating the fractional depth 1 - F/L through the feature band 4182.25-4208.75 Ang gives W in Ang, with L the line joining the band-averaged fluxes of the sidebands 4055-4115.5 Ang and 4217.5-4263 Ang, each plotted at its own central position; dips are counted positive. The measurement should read -2.9 Ang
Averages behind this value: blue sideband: 213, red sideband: 197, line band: 224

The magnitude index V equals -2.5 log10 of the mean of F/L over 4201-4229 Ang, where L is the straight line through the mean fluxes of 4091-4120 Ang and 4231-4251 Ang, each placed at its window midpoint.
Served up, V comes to 0.17 mag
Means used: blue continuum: 232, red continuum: 232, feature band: 198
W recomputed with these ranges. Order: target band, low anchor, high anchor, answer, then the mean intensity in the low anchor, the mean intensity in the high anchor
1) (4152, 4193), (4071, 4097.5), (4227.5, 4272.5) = -1.8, 233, 214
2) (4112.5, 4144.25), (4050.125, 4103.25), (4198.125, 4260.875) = -3.2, 208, 206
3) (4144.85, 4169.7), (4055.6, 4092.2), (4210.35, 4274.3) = -3.3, 205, 205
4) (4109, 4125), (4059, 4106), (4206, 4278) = -2.1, 211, 208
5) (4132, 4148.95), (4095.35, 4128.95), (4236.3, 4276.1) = 1.7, 230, 215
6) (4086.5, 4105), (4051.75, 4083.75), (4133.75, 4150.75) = -4.3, 187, 212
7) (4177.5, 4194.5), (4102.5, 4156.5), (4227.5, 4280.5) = -1.4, 225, 214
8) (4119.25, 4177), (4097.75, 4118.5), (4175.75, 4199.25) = 0.4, 226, 228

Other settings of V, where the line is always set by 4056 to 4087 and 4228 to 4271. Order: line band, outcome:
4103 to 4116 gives -0.19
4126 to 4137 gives -0.10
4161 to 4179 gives -0.13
